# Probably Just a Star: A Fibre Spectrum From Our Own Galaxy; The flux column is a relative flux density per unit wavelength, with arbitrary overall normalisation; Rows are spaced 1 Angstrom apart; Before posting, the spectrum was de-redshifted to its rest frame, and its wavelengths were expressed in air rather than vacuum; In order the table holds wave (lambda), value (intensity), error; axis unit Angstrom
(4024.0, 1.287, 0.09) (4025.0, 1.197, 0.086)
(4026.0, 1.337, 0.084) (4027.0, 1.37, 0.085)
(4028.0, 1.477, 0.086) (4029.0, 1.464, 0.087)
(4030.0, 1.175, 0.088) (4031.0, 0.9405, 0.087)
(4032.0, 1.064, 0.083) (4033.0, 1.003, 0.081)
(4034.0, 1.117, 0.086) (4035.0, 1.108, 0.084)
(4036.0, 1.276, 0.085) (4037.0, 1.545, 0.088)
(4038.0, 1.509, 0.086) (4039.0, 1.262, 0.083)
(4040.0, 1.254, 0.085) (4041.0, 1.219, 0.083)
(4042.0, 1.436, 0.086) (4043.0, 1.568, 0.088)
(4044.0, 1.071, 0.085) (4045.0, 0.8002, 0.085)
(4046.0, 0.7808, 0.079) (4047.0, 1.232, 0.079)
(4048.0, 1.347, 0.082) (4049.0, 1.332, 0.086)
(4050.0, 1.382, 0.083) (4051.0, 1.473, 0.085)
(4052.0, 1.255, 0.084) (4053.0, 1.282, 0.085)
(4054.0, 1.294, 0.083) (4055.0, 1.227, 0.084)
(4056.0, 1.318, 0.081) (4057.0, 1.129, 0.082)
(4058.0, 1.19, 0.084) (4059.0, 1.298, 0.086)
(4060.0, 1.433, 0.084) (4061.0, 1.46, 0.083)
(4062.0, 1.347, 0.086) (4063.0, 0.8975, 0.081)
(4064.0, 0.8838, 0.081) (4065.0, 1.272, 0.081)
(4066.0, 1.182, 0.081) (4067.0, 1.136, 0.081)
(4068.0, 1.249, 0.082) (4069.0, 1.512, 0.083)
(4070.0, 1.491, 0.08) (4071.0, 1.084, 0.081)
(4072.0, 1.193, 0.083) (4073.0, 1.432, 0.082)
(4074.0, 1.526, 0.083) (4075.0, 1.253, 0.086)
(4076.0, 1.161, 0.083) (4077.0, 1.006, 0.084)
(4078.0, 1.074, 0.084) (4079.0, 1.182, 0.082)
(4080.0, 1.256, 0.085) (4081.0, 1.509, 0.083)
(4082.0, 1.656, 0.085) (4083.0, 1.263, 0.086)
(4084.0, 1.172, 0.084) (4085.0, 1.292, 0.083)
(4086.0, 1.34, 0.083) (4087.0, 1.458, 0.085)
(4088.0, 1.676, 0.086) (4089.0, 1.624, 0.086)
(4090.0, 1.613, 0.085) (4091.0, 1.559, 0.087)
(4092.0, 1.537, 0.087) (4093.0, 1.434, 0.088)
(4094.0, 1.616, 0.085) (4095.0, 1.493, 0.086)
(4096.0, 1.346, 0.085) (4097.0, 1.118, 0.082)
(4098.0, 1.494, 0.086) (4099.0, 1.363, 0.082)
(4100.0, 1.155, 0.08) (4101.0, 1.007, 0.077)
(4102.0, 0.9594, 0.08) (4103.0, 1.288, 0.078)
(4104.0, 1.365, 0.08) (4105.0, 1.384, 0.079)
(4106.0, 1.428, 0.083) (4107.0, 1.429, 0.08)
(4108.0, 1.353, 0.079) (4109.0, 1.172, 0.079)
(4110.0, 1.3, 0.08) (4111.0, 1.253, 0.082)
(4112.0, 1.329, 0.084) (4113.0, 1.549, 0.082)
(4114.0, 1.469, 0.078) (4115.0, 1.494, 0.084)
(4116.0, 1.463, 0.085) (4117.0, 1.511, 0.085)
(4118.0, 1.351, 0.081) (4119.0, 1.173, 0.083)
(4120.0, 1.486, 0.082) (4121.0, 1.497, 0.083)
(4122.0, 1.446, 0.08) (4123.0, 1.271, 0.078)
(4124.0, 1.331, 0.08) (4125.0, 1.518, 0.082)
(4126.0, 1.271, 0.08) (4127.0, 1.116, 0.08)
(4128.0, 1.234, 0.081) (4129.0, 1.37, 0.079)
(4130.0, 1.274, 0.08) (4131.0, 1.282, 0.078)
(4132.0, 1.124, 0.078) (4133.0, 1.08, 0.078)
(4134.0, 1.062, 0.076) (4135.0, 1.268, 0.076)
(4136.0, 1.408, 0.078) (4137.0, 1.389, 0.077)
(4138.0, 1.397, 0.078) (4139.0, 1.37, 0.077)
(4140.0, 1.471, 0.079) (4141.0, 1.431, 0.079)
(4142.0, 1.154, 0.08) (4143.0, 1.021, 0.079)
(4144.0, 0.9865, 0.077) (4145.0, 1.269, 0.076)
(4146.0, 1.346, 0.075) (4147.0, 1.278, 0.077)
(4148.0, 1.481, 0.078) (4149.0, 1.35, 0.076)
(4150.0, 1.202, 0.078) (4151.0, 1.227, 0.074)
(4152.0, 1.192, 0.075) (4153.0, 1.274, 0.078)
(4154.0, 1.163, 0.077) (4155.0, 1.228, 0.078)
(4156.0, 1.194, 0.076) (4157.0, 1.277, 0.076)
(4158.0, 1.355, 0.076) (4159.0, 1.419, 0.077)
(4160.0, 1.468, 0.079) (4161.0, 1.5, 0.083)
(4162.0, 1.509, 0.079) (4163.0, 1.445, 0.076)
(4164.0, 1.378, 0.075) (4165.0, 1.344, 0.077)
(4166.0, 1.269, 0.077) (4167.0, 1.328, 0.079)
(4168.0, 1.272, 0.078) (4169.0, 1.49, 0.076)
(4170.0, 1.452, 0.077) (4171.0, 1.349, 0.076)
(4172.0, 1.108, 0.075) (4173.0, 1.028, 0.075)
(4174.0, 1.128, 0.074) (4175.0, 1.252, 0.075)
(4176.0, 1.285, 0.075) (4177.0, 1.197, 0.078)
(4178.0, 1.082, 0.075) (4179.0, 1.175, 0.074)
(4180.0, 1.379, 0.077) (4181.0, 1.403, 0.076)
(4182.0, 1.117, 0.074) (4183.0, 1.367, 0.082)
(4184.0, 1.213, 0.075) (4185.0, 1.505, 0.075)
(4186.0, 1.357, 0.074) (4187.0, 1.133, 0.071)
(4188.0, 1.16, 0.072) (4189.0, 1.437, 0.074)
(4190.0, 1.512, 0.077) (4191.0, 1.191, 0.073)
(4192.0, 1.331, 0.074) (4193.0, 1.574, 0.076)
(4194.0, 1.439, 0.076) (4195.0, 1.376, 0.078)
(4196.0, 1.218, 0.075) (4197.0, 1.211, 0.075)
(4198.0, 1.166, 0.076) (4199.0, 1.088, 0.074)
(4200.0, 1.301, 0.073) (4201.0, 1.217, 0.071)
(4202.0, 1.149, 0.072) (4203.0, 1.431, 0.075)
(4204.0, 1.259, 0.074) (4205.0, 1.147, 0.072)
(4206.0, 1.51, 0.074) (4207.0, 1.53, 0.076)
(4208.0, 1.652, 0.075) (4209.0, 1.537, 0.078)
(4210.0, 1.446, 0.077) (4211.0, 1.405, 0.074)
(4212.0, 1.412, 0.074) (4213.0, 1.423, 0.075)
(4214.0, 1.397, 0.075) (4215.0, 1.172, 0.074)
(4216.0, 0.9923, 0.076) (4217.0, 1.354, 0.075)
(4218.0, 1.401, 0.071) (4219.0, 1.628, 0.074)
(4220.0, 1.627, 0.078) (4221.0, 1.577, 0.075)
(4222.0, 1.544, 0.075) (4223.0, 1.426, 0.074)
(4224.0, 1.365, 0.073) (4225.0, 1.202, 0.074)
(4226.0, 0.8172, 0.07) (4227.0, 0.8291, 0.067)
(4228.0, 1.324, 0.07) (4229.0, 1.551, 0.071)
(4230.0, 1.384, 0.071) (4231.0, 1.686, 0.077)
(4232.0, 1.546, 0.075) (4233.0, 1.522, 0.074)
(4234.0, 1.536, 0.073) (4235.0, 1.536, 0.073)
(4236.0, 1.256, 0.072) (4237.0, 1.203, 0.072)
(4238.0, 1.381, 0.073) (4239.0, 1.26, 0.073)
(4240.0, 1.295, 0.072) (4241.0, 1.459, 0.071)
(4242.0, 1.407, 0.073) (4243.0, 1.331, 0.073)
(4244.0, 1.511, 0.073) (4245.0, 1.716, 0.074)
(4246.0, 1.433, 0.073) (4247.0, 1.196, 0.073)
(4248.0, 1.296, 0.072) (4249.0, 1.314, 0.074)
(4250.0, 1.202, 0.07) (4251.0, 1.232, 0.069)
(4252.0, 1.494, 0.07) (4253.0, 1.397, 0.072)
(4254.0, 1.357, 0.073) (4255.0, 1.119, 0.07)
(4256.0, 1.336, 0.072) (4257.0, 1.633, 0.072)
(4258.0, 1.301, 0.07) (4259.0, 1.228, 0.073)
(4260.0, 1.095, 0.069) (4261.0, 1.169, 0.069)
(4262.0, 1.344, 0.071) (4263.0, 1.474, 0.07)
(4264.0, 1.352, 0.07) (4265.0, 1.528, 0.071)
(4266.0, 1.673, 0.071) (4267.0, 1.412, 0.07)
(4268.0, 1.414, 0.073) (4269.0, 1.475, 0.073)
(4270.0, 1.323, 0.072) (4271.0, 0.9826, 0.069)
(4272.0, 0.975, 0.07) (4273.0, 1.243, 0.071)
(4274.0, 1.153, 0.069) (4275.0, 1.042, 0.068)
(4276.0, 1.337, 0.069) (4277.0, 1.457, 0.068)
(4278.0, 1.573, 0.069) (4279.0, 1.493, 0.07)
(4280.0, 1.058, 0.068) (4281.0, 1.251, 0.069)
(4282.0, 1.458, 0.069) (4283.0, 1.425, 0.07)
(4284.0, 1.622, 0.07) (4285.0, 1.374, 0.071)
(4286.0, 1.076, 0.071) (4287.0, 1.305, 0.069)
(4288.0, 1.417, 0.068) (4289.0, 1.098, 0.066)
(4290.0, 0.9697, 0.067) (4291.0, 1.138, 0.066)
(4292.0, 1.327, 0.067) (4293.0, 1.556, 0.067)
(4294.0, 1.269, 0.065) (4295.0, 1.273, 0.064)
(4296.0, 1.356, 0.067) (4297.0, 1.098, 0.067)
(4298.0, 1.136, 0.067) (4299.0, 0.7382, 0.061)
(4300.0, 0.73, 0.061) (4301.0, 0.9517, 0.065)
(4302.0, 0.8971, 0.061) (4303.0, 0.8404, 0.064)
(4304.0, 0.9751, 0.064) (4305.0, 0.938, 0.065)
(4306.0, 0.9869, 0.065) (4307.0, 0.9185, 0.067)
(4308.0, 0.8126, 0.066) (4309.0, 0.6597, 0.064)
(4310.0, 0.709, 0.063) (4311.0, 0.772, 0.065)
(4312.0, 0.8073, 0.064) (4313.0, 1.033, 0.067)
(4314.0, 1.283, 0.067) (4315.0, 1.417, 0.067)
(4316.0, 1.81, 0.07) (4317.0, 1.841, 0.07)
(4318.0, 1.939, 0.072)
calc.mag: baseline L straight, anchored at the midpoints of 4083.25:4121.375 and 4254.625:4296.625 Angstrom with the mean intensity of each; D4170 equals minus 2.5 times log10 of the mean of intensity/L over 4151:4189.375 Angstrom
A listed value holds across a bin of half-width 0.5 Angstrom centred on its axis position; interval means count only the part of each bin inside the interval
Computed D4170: 0.05 mag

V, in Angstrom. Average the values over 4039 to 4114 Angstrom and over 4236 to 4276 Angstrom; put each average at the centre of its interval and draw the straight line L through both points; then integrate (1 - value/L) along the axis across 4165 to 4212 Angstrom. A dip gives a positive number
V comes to 0.3 Angstrom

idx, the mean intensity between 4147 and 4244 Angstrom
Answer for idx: 1.33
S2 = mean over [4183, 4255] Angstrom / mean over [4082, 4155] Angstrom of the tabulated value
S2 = 1.02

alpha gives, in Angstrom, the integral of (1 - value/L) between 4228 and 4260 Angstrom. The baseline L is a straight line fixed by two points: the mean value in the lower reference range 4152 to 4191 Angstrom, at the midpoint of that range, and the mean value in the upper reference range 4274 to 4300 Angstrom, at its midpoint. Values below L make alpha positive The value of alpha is -2.74 Angstrom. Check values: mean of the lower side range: 1.3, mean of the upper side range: 1.26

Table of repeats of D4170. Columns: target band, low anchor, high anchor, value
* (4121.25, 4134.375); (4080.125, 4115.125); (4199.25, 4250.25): 0.09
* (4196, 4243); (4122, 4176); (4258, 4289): -0.04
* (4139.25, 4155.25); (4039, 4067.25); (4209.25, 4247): 0.05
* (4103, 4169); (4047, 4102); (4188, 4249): 0.01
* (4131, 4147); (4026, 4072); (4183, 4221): 0.05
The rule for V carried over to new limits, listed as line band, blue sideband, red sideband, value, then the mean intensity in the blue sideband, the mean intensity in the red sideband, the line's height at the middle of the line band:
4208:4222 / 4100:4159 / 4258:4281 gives -1.3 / 1.3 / 1.31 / 1.3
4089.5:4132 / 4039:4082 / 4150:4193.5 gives -2.7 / 1.25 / 1.3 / 1.28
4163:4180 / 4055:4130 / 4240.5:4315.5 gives 0.3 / 1.33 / 1.23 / 1.29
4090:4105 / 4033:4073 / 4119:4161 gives -0.9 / 1.25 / 1.29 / 1.27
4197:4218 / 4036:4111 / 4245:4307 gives -1.0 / 1.31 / 1.25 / 1.27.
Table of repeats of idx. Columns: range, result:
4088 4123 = 1.39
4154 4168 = 1.35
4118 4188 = 1.29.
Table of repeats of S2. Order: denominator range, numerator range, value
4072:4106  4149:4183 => 0.95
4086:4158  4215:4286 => 1.02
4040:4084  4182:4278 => 1.07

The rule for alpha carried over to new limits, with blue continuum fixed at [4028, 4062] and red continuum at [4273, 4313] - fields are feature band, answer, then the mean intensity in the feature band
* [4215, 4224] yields -2.0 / 1.42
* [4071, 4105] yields -3.0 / 1.34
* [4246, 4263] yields -2.3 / 1.3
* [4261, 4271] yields -2.3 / 1.41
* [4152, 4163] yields -1.3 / 1.34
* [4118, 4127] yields -1.1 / 1.36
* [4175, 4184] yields -0.5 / 1.25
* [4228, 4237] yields -2.5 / 1.48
